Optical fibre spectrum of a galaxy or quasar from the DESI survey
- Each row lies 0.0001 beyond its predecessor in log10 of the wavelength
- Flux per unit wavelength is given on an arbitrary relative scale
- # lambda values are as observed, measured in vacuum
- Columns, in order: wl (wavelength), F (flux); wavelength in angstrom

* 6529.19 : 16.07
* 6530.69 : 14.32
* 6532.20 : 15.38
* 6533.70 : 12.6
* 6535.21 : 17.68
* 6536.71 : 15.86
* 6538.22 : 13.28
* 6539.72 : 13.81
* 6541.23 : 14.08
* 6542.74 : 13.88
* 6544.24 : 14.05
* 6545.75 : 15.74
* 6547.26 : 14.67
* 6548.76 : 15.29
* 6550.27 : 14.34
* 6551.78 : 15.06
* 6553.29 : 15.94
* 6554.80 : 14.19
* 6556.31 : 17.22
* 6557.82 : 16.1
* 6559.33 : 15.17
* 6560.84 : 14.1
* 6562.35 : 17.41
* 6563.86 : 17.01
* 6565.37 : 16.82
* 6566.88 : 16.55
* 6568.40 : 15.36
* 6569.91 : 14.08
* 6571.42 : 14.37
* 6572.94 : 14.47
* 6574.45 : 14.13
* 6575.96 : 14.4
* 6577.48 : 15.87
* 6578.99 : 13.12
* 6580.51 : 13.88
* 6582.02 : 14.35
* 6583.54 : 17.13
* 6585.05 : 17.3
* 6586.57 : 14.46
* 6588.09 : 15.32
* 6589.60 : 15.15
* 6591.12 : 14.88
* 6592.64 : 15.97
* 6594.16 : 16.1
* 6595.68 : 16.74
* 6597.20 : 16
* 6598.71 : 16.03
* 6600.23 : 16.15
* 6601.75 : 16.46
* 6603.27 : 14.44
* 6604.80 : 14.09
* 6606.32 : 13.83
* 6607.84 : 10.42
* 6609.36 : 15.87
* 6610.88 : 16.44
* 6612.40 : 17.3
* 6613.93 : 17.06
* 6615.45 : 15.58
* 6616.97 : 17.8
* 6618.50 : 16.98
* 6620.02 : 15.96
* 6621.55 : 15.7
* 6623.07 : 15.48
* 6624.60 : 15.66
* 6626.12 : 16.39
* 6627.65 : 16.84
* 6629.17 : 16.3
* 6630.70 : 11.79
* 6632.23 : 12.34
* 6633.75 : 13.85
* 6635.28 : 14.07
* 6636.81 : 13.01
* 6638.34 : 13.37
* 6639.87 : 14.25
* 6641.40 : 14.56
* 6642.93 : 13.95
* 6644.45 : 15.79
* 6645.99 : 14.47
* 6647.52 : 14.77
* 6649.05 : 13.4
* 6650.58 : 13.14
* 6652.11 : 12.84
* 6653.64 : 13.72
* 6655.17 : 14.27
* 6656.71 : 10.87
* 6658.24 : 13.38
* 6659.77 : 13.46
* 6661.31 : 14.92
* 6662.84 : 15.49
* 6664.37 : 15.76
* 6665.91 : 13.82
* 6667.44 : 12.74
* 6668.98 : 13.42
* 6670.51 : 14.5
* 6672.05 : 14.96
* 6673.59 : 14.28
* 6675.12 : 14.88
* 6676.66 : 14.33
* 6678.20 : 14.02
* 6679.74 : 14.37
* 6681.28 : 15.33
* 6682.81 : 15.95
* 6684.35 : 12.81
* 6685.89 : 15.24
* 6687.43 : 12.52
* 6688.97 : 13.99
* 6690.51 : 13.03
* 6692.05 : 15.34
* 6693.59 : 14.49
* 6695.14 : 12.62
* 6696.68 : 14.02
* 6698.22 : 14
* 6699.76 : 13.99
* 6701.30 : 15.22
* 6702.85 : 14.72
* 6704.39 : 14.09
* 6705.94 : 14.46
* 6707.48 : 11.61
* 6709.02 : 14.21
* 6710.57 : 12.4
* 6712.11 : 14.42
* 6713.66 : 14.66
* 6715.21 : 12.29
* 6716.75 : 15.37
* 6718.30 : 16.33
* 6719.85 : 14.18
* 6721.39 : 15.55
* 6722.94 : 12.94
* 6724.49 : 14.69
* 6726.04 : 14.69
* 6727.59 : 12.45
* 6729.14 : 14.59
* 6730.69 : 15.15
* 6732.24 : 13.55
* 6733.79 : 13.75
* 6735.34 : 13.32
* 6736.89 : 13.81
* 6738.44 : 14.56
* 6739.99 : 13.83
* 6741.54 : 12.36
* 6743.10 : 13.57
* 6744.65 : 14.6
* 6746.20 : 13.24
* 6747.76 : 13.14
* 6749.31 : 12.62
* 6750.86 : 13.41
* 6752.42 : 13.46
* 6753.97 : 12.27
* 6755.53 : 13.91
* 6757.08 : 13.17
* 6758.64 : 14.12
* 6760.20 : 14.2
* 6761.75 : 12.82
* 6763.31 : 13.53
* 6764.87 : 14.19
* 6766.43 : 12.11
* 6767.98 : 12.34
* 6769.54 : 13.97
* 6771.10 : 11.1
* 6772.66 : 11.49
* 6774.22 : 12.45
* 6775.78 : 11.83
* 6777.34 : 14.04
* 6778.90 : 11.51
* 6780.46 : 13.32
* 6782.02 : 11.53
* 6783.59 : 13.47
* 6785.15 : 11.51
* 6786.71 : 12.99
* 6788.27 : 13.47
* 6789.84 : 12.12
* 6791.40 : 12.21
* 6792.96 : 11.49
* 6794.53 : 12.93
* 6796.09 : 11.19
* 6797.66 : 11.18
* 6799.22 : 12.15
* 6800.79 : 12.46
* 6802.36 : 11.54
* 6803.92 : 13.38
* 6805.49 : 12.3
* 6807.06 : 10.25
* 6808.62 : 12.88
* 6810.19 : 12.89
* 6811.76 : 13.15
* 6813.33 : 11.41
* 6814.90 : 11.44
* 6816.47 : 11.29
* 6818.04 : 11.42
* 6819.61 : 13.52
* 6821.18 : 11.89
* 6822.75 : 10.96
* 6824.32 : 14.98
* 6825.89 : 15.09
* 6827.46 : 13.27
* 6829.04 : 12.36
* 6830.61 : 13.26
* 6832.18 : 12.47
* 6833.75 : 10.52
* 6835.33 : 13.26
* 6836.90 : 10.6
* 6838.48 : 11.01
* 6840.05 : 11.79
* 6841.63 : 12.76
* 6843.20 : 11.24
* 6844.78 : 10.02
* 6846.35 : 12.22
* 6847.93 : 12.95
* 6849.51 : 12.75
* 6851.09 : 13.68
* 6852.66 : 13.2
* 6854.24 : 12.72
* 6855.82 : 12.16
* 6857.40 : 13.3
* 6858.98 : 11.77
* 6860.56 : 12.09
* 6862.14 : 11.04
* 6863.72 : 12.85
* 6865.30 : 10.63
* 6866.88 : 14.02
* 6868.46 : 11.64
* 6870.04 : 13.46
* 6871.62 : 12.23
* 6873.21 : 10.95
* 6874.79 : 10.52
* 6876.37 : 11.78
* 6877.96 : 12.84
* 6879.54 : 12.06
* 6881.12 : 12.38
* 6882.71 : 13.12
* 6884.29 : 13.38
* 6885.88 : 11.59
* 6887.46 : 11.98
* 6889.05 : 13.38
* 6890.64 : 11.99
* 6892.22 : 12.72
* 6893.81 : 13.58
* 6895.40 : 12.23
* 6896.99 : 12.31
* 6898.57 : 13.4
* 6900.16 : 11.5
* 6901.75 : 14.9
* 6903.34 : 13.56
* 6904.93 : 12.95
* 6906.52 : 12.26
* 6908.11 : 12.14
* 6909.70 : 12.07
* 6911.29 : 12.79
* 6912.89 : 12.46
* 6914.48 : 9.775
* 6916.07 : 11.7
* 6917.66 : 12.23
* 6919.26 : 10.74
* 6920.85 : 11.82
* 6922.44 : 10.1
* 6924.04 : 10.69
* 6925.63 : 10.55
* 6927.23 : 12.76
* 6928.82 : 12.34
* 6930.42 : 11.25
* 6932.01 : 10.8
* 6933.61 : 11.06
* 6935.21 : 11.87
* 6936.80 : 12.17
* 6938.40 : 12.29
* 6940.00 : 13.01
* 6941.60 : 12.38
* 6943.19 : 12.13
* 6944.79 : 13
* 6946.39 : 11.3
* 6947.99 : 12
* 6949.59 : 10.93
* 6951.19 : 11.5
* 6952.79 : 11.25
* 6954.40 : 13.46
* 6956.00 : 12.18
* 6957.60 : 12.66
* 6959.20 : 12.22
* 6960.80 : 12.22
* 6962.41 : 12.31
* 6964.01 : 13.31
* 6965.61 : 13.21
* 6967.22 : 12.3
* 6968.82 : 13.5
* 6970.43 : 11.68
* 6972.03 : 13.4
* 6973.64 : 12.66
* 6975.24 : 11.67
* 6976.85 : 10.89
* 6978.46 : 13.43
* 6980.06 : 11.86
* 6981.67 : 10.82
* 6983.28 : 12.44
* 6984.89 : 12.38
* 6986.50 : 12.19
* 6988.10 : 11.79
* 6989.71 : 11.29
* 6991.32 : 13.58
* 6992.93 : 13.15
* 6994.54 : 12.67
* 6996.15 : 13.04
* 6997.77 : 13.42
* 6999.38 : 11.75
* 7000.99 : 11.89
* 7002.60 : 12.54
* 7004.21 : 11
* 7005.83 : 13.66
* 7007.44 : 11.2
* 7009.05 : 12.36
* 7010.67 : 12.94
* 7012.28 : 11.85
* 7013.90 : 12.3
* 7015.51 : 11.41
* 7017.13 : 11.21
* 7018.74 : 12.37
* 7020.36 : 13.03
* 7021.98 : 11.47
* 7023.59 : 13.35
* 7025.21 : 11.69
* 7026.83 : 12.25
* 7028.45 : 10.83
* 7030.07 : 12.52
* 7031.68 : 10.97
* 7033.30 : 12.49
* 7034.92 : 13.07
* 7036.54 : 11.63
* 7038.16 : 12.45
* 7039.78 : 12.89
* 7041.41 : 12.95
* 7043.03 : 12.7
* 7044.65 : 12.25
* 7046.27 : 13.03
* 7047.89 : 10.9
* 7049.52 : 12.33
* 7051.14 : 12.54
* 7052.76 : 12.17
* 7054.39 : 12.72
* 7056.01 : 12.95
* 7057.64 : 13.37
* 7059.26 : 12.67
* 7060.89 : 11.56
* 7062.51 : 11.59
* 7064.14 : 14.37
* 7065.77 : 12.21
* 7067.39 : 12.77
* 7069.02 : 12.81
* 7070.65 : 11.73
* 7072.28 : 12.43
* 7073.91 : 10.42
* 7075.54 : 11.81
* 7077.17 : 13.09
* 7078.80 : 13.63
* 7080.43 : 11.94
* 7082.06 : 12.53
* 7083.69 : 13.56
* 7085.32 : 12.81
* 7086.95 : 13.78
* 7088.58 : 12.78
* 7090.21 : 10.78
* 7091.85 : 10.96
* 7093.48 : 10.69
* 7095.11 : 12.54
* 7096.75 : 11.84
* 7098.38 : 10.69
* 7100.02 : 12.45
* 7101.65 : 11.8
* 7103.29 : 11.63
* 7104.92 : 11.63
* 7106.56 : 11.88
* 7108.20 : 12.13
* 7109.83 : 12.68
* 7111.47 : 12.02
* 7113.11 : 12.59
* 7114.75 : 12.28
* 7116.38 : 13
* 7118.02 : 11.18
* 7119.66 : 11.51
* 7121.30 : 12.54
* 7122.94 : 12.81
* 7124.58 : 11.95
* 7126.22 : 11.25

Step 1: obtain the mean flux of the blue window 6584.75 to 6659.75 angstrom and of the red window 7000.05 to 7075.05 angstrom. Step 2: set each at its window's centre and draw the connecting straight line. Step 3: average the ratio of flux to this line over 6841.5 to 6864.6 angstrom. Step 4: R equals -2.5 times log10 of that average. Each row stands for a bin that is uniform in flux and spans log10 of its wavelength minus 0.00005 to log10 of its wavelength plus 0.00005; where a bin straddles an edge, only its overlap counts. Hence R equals 0.09 mag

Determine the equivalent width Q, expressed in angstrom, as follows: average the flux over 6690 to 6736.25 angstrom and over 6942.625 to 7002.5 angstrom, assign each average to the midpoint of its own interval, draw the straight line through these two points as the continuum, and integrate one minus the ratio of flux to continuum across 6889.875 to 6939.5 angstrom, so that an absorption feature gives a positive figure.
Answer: 2.6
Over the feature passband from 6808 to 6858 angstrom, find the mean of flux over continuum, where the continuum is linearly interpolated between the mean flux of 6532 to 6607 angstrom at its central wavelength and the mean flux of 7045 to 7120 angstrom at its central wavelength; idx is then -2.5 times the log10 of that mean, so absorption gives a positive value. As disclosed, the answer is 0.11 mag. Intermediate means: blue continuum 15.2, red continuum 12.2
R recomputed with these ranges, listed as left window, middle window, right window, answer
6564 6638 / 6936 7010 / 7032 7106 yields 0.051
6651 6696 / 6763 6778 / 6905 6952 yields 0.042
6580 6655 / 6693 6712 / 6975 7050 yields 0.046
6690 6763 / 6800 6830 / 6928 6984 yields 0.063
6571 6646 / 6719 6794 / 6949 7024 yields 0.064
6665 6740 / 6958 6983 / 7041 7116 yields 0.038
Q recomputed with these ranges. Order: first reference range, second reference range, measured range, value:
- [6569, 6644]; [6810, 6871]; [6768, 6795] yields 1.2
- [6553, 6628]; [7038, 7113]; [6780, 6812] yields 4.3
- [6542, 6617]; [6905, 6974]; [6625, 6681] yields 2.0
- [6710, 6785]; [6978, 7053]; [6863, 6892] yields 1.3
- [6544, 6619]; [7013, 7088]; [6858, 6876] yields 2.2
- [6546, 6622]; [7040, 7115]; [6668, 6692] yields 0.9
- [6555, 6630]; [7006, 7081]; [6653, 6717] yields 3.7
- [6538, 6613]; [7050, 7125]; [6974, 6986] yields 0.9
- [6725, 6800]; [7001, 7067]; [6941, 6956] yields 0.6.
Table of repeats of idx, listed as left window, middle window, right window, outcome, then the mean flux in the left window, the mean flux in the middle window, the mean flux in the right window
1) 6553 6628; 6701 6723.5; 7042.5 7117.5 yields 0.044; 15.6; 14.2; 12.3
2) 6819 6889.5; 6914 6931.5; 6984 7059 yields 0.096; 12.3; 11.3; 12.3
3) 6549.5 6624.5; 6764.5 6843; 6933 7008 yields 0.113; 15.5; 12.3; 12.3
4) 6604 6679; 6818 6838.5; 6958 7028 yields 0.066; 14.5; 12.6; 12.3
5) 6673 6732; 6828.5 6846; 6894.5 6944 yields 0.095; 14.2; 11.8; 12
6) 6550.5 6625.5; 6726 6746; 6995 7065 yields 0.048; 15.5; 13.8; 12.3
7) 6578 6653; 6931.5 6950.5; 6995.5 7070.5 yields 0.087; 15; 11.9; 12.3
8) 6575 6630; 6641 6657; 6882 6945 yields 0.091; 15.6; 13.9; 12.2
